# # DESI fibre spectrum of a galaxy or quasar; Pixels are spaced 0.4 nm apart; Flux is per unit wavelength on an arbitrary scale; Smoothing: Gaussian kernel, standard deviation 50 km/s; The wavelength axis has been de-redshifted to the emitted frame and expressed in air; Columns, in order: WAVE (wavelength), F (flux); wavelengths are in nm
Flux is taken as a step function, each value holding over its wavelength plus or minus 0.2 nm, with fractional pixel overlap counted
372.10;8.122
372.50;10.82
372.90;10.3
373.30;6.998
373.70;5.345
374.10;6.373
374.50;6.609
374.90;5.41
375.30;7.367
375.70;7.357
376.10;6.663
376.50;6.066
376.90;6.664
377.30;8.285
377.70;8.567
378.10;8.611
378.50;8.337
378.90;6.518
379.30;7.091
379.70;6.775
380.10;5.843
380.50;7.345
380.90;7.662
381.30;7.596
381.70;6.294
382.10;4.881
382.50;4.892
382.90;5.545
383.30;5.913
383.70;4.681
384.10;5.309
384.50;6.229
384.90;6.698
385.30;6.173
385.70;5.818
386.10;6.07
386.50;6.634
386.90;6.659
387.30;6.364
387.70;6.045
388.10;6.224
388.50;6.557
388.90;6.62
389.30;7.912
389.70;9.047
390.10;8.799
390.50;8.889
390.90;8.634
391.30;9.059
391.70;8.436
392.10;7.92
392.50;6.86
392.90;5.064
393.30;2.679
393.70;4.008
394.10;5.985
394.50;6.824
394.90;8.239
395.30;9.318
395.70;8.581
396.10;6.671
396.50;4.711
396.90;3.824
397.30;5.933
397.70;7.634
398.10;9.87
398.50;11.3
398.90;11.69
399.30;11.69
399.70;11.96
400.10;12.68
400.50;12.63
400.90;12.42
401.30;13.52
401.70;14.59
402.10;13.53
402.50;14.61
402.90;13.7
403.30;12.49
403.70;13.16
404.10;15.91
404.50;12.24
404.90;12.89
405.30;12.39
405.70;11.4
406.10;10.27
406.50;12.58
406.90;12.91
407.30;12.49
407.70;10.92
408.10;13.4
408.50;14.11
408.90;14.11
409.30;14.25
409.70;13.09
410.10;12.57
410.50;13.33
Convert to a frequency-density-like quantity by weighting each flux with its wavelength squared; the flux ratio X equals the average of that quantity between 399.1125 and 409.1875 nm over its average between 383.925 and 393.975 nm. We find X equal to 2.07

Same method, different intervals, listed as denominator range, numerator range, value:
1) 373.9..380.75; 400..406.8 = 2.10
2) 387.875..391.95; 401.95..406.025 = 1.76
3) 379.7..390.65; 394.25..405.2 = 1.79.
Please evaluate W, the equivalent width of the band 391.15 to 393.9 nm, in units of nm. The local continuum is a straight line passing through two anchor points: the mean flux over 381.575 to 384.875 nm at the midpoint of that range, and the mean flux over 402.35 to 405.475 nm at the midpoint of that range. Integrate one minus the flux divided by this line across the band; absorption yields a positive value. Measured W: 0.83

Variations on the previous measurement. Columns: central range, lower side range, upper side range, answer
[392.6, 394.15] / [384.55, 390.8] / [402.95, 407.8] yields 0.765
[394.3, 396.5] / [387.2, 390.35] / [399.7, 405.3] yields 0.547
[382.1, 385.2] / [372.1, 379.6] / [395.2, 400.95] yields 0.962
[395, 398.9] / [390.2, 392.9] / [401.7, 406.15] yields 0.961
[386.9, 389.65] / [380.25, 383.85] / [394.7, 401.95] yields 0.292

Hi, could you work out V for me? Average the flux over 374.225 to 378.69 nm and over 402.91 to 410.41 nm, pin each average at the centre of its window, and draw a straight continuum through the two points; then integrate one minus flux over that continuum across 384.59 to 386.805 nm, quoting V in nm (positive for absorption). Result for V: 0.66 nm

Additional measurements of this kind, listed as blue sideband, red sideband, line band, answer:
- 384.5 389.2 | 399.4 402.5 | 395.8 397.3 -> 0.76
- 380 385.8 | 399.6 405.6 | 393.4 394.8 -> 0.63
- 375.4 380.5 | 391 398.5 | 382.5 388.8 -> 0.93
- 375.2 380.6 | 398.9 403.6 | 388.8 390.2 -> 0.27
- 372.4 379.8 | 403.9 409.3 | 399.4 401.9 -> -0.25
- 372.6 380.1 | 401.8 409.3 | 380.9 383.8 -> 0.87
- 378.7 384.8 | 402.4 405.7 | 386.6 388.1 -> 0.30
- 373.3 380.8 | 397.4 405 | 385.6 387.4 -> 0.55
